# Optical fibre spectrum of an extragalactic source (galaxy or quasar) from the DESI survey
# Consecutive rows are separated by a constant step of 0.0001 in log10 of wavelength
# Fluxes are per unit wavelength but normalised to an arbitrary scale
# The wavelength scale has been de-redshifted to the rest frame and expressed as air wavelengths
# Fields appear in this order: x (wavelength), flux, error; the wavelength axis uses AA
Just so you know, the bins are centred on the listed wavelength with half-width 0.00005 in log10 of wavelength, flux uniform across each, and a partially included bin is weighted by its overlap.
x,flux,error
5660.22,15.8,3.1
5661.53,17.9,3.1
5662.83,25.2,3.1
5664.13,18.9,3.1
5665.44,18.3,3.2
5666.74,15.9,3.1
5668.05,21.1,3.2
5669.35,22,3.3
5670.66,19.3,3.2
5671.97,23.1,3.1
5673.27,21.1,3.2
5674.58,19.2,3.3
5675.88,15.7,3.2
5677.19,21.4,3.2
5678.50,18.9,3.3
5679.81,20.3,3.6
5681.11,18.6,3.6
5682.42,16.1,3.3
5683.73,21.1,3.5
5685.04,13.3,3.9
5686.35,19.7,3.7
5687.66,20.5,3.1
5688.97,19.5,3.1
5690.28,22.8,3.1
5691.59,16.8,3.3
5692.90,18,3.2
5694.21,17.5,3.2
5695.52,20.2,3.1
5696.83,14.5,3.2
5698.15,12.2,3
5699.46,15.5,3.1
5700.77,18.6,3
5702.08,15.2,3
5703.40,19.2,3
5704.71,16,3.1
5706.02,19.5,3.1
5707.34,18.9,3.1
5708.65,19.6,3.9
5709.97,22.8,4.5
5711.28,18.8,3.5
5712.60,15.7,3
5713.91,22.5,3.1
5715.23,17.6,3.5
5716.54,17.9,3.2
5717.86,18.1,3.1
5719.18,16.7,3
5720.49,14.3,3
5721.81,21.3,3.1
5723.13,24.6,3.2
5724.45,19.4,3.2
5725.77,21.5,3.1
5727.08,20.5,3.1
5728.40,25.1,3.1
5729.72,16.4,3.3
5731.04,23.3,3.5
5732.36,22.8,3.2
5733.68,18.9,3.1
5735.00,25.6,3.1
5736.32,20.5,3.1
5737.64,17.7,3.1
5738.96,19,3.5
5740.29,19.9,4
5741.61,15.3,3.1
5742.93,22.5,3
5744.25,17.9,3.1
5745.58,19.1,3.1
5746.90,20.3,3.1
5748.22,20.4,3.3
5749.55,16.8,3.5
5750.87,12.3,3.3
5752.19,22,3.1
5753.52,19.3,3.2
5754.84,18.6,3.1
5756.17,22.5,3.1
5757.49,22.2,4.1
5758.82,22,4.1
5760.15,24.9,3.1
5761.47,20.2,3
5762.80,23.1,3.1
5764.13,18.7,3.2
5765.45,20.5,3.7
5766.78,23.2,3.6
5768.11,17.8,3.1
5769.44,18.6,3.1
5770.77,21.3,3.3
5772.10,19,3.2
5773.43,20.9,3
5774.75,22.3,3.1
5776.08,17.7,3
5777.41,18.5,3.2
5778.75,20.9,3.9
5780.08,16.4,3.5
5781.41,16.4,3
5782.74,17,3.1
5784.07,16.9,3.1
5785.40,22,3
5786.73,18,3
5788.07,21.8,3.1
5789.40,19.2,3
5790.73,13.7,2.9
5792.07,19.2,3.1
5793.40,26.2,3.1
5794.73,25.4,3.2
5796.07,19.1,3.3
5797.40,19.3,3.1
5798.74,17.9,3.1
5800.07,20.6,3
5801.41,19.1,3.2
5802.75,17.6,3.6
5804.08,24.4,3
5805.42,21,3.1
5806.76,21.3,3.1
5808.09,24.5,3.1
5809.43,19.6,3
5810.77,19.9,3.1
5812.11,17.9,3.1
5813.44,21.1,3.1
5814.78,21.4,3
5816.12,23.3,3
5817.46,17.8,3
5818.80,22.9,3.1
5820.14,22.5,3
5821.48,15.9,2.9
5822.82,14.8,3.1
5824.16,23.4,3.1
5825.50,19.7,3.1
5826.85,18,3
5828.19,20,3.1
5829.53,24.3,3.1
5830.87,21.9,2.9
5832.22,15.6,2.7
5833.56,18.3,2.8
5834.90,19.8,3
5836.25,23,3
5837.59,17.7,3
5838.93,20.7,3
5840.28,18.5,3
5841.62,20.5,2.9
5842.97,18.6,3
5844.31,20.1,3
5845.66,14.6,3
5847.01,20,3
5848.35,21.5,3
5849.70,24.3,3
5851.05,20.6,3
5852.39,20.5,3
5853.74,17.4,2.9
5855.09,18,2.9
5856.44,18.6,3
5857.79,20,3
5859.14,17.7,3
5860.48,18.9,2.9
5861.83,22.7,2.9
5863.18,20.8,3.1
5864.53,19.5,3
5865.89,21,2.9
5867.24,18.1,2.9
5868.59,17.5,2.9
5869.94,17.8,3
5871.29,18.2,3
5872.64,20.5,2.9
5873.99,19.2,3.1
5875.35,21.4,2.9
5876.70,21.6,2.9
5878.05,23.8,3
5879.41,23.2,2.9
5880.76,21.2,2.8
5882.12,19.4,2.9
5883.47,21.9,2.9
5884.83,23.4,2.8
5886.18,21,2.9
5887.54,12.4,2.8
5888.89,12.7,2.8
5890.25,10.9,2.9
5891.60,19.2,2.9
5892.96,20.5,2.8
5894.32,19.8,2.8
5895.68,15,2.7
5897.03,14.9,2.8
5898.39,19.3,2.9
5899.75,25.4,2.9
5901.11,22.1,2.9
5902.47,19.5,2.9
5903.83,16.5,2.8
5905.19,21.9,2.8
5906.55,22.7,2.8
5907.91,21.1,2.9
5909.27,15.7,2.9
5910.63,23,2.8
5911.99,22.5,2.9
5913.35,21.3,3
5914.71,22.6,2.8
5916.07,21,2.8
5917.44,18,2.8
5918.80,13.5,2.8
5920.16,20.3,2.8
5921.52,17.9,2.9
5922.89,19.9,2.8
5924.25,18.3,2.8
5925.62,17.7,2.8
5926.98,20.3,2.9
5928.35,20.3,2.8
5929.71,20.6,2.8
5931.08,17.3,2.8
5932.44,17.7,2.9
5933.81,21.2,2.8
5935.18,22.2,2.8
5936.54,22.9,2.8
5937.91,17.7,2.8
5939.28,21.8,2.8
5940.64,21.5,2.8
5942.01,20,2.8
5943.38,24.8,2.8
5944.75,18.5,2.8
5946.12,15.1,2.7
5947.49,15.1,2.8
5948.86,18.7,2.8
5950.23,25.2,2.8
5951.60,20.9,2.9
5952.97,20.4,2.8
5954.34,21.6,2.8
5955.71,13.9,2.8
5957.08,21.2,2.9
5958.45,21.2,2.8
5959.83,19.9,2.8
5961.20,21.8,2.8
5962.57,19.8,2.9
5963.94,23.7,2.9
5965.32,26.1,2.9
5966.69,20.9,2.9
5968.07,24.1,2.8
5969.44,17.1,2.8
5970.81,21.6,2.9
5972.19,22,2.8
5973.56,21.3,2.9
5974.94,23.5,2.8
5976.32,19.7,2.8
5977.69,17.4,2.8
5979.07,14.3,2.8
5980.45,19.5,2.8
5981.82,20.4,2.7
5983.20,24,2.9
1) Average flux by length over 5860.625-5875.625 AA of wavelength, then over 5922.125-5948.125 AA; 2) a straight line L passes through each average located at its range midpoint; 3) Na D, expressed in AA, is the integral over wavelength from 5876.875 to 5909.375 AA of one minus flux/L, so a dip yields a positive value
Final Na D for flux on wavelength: 0.3 AA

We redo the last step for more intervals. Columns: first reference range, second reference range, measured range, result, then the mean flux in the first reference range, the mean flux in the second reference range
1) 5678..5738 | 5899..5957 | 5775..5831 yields -1.5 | 19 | 20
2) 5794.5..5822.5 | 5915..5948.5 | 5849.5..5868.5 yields 0.3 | 20.4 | 19.3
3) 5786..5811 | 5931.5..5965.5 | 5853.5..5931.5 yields 3.7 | 20.4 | 20.4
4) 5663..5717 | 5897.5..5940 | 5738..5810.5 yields -2.6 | 18.7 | 20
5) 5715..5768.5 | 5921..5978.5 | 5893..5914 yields 0.2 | 20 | 20.3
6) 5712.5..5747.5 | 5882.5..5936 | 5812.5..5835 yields -0.5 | 19.9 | 19.3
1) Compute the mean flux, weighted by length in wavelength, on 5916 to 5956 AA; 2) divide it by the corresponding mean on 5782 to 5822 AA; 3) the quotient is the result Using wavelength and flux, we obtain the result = 1.0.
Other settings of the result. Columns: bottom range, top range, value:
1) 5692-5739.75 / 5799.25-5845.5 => 1.06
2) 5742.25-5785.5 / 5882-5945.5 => 0.99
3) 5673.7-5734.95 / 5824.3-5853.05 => 1.06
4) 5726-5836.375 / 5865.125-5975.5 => 0.99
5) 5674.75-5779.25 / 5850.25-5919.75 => 1.01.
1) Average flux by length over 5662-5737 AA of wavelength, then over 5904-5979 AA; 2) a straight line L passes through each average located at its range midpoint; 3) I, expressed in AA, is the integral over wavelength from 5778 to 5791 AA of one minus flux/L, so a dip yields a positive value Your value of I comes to 0.8 AA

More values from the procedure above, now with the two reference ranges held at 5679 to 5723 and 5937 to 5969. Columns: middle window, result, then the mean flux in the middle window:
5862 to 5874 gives 0.3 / 19.3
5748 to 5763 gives -1.2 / 20.3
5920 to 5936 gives 0.7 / 19.5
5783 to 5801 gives -0.7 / 19.9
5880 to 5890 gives 0.7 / 18.6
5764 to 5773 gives -0.5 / 20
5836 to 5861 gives 0.2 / 19.5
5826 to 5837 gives -0.4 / 20.1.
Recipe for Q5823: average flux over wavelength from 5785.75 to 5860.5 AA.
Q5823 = 20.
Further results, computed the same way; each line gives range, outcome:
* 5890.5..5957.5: 19.7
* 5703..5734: 19.7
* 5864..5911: 19.4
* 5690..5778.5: 19.4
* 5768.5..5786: 19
